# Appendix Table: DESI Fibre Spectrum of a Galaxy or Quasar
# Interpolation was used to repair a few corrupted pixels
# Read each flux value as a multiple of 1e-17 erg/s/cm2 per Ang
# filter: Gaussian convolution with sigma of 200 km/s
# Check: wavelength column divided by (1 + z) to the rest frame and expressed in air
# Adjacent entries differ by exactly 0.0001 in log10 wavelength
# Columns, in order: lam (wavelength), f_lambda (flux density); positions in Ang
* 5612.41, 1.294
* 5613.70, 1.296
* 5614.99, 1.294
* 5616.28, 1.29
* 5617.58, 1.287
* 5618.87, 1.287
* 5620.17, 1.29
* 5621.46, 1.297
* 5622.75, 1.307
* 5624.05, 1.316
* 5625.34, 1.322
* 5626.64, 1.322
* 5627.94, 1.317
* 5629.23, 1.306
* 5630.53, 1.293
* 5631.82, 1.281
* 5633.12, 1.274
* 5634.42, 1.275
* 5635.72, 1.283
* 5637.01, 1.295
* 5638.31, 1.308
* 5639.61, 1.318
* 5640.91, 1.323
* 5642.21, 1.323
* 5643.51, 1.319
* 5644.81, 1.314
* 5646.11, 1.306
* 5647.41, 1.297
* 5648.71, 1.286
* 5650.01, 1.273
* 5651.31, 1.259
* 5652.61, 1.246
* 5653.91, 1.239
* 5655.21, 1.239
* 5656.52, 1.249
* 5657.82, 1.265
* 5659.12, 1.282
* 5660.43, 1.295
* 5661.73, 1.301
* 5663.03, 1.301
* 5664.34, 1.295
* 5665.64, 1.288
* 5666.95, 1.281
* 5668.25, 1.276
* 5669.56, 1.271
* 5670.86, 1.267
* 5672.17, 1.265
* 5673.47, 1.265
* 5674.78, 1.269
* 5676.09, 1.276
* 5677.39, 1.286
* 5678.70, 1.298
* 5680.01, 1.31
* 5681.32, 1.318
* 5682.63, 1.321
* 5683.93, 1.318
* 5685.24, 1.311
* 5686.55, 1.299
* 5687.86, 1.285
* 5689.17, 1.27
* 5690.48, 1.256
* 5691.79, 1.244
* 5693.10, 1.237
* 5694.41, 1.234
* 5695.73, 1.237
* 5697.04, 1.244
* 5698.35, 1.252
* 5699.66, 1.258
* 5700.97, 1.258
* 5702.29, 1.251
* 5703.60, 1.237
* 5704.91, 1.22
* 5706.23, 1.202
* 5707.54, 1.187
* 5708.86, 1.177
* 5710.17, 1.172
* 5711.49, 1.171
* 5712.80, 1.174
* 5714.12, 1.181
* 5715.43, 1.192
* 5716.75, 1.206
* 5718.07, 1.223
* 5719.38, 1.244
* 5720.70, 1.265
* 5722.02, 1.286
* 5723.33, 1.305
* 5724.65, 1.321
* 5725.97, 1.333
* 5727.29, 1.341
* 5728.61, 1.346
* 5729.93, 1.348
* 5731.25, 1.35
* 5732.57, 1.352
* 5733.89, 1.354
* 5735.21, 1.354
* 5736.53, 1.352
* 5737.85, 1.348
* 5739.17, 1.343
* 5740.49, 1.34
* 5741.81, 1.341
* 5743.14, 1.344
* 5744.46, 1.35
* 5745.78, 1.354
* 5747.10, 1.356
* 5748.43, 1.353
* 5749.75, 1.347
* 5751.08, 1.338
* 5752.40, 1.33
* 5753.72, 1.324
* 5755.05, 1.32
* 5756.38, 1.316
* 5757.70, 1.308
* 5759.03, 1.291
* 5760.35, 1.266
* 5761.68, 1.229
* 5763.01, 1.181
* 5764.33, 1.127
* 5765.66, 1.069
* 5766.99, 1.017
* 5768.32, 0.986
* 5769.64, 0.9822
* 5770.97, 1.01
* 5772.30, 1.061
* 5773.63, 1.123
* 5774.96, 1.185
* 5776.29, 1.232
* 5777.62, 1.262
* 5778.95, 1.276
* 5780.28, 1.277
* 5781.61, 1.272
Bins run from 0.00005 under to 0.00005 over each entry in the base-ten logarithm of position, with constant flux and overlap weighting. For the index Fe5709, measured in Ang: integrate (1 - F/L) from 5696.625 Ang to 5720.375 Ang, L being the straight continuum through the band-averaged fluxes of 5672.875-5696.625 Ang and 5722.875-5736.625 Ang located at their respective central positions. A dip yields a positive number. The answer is 1.8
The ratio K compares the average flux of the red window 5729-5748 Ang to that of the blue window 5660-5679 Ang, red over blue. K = 1.05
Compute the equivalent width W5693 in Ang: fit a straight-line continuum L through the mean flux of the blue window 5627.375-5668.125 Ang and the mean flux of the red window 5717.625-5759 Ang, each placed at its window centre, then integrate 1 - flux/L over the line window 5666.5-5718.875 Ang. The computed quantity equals 2.33 Ang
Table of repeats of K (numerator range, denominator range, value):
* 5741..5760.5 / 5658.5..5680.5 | 1.04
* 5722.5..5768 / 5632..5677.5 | 1.01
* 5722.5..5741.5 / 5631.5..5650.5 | 1.03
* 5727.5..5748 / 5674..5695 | 1.05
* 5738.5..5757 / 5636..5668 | 1.04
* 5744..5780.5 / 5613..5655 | 0.94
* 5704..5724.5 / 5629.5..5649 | 0.94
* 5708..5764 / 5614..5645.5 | 0.99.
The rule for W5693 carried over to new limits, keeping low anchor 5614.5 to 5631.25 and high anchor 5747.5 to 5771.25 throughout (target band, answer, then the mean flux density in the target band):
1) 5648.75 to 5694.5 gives -0.2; 1.28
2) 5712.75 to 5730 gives -0.4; 1.27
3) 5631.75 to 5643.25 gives -0.1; 1.3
